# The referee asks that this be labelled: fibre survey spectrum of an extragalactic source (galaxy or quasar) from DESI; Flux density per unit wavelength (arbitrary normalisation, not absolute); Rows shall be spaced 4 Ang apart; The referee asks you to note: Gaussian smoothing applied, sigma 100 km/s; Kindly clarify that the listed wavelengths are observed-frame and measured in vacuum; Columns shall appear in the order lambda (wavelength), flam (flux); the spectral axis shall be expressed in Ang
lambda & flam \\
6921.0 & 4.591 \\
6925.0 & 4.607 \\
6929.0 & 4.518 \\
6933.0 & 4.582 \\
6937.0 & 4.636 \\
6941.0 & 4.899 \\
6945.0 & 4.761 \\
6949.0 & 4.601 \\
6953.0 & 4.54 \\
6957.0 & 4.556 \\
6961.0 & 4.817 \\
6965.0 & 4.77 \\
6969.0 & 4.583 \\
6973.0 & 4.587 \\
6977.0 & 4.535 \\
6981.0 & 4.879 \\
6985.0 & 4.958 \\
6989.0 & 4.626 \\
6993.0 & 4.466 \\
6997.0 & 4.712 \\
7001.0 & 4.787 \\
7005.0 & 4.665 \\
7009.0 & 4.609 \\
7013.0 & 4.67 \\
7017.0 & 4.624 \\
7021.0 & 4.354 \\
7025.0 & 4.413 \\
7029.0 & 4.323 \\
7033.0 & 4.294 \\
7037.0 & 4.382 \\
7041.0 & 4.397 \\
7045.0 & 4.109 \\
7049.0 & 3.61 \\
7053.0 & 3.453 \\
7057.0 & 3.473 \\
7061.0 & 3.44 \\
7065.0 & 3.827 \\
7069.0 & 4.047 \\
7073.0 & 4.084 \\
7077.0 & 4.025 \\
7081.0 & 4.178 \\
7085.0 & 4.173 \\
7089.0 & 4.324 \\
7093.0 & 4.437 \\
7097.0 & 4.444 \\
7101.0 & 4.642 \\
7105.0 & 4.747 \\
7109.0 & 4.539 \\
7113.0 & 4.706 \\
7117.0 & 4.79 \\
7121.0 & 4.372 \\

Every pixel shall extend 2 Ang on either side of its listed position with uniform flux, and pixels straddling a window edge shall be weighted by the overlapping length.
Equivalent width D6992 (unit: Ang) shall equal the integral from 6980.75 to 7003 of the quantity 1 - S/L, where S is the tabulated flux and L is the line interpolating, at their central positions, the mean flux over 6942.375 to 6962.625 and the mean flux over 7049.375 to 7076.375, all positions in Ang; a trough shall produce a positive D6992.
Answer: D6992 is -2.0 Ang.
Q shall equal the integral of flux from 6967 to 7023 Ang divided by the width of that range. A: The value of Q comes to 4.65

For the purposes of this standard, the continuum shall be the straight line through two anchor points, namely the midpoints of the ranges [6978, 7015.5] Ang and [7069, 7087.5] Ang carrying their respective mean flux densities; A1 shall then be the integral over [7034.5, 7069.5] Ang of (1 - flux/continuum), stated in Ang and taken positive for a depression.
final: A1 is 3.6 Ang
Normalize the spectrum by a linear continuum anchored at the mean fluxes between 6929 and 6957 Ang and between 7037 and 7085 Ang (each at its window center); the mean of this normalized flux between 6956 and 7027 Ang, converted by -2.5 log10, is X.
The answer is -0.073 mag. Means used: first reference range 4.65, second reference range 3.91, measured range 4.65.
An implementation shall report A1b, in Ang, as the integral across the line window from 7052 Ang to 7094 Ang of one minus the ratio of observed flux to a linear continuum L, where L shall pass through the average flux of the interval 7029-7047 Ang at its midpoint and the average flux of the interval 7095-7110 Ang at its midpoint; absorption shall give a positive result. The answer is 4.8 Ang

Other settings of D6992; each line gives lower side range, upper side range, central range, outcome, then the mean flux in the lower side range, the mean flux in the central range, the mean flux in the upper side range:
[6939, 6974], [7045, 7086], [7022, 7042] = -1.3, 4.68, 4.36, 3.84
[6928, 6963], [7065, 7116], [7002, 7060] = 3.2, 4.66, 4.24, 4.35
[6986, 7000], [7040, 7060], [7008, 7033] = -1.6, 4.64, 4.48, 3.76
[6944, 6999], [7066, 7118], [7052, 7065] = 2.8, 4.67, 3.51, 4.38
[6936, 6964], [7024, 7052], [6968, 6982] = -0.3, 4.69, 4.63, 4.18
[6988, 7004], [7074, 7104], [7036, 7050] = 1.1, 4.65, 4.14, 4.32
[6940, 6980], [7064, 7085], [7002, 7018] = -0.9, 4.66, 4.65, 4.06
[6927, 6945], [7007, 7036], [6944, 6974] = -0.2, 4.67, 4.65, 4.47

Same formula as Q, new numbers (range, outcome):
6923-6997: 4.66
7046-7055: 3.6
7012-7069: 4.09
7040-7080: 3.84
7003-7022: 4.6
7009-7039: 4.45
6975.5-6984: 4.75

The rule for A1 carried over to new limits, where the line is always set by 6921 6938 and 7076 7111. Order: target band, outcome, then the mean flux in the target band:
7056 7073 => 2.6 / 3.76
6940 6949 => -0.4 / 4.77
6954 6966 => -0.4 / 4.7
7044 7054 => 1.7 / 3.71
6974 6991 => -0.8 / 4.74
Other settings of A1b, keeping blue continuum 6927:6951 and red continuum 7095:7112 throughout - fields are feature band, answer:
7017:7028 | 0.50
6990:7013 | -0.04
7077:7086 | 0.91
